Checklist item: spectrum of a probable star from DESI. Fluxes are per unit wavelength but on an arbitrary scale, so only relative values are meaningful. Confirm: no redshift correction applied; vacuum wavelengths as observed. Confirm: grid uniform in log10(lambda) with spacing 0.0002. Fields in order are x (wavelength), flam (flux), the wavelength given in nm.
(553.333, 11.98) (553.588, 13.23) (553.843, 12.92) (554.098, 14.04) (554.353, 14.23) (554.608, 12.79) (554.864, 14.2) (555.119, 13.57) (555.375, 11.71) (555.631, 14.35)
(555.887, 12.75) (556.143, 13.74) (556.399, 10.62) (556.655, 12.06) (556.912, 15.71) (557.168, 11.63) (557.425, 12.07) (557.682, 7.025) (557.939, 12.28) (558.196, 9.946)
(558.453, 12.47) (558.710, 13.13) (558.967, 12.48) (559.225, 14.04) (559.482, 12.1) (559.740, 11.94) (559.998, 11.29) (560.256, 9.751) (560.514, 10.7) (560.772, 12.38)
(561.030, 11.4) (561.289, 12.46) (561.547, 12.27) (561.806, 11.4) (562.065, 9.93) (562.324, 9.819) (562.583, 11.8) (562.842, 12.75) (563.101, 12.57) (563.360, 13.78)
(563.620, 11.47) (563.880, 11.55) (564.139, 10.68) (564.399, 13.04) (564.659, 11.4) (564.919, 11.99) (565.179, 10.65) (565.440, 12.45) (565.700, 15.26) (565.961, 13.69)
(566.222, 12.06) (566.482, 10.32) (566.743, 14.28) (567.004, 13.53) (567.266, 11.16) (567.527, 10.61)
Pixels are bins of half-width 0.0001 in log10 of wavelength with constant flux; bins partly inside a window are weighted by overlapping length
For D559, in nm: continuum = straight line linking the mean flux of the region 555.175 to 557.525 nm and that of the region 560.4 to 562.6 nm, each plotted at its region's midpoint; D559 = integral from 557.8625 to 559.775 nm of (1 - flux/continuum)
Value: -0.04 nm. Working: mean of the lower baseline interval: 12.8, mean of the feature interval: 12.3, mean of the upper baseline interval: 11.3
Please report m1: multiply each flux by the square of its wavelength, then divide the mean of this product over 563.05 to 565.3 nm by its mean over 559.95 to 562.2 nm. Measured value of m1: 1.1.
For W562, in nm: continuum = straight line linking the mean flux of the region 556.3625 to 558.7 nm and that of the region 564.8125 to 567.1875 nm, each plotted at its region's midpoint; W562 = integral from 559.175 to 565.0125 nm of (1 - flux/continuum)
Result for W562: 0.22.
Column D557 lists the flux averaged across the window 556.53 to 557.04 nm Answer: 13.9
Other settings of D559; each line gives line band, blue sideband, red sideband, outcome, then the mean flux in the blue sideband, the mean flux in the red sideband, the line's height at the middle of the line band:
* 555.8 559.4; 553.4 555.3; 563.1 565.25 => 0.23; 13.5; 11.9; 12.9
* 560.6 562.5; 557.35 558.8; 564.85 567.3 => 0.06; 11.1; 12.6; 11.7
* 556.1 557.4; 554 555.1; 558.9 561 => 0.03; 13.8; 11.8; 13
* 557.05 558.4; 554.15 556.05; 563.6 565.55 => 0.23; 13.4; 11.7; 12.9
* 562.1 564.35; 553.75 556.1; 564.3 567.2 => 0.18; 13.4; 12.6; 12.8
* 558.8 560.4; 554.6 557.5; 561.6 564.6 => 0.05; 13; 11.7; 12.3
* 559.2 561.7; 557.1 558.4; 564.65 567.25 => -0.10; 10.6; 12.6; 11.3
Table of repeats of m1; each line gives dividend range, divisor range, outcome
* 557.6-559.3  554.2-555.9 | 0.88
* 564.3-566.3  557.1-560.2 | 1.10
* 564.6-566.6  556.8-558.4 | 1.10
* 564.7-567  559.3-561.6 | 1.10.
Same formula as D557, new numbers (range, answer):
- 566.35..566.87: 12.3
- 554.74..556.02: 13.3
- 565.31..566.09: 13.8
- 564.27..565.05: 12.1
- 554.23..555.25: 13.7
